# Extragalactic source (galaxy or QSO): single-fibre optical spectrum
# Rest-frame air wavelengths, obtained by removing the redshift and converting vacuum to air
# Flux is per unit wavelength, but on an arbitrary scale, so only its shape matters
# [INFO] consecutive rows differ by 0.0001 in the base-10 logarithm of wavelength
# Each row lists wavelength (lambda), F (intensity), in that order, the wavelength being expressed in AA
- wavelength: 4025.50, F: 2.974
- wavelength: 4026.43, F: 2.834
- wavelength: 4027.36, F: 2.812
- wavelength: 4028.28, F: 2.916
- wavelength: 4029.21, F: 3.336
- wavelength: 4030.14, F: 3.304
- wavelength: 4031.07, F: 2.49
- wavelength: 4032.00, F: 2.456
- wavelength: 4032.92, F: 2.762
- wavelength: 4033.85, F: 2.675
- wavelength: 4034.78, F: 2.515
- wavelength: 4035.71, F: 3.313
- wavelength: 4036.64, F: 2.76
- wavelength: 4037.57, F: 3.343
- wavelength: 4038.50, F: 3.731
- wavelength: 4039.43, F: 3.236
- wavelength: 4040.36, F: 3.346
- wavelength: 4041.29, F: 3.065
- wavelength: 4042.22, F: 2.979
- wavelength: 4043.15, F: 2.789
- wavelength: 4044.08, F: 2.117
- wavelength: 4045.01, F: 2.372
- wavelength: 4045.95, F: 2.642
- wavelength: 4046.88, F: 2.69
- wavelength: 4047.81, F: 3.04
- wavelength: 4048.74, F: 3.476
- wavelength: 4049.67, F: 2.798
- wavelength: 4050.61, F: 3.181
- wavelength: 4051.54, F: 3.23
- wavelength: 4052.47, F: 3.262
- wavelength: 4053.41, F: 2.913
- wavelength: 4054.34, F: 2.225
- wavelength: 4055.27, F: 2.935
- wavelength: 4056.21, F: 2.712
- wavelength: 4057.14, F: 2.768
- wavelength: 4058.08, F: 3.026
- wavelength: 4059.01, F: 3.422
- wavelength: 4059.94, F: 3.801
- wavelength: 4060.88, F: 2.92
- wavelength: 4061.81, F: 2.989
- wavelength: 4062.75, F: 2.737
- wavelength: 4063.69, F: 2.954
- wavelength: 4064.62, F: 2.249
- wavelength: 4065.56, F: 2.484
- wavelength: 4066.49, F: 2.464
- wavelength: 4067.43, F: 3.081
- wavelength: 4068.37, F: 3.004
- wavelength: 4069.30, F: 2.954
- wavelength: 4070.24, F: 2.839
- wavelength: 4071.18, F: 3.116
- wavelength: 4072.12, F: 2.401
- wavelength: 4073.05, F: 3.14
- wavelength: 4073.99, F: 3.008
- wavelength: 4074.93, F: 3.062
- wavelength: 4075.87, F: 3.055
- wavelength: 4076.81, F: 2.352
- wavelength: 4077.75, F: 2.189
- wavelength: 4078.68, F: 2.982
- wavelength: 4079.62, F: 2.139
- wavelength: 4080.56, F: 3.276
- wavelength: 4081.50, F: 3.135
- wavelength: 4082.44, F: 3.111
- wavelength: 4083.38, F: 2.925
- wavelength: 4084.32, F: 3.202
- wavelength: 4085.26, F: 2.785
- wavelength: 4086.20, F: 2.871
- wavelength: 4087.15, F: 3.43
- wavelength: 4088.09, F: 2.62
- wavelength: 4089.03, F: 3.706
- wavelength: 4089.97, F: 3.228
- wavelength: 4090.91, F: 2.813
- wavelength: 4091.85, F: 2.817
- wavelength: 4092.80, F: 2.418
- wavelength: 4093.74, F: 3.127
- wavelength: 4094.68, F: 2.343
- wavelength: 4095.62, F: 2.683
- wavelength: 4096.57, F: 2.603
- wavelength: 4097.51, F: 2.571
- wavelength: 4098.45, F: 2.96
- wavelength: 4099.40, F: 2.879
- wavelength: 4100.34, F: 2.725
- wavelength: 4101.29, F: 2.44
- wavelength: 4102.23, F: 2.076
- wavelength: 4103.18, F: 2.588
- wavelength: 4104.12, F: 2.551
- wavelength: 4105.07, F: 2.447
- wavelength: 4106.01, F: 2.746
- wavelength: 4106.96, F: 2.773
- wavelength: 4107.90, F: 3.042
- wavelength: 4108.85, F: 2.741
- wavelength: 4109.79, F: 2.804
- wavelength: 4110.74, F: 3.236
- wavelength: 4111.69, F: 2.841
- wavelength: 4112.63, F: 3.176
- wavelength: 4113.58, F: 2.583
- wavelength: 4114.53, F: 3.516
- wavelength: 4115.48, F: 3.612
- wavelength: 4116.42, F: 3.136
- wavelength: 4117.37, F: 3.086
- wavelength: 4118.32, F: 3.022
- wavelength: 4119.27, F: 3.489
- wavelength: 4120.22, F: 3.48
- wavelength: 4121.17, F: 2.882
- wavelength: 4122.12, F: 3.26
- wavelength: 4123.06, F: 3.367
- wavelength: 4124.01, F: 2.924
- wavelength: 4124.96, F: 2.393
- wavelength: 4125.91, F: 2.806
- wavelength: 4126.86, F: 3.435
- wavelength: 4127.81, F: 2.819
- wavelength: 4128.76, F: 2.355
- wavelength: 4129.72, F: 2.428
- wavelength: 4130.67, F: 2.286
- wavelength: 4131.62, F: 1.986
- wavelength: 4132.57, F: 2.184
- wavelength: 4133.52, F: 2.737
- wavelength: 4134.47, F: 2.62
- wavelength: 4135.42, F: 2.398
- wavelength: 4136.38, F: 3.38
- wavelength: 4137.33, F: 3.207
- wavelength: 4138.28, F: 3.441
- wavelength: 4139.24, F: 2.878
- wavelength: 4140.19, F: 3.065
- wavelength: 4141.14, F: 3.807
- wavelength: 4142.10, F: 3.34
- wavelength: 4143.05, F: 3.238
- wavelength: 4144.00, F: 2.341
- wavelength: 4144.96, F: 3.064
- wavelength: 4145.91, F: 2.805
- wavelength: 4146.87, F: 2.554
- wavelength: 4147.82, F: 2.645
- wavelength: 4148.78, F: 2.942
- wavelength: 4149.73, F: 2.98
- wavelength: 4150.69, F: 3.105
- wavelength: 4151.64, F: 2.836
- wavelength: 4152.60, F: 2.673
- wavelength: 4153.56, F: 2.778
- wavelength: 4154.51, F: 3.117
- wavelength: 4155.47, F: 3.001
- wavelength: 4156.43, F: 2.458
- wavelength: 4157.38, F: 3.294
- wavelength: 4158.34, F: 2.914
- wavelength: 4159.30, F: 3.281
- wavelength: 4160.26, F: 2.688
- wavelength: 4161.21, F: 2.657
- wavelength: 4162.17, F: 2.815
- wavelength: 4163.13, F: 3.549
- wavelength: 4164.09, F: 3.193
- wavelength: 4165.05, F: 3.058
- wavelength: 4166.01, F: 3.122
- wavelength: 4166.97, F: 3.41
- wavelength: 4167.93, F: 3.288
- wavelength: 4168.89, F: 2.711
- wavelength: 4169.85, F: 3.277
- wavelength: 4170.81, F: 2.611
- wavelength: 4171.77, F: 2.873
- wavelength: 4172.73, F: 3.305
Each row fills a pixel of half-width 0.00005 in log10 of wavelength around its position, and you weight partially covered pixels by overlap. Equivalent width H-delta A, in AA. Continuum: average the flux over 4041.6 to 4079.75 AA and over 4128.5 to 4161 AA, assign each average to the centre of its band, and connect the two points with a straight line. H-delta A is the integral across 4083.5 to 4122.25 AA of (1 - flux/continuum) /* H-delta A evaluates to -0.8 AA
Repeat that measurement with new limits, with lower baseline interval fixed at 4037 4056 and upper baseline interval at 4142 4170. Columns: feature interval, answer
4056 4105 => 2.1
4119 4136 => 1.1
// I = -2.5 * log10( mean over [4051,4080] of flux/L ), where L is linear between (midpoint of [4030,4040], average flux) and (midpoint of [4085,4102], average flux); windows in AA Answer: 0.01 mag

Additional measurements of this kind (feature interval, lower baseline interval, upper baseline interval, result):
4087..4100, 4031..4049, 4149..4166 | 0.03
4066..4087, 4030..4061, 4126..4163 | 0.02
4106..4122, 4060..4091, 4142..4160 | -0.07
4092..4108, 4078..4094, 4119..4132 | 0.11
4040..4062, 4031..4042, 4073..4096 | 0.01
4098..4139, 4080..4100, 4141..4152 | 0.03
